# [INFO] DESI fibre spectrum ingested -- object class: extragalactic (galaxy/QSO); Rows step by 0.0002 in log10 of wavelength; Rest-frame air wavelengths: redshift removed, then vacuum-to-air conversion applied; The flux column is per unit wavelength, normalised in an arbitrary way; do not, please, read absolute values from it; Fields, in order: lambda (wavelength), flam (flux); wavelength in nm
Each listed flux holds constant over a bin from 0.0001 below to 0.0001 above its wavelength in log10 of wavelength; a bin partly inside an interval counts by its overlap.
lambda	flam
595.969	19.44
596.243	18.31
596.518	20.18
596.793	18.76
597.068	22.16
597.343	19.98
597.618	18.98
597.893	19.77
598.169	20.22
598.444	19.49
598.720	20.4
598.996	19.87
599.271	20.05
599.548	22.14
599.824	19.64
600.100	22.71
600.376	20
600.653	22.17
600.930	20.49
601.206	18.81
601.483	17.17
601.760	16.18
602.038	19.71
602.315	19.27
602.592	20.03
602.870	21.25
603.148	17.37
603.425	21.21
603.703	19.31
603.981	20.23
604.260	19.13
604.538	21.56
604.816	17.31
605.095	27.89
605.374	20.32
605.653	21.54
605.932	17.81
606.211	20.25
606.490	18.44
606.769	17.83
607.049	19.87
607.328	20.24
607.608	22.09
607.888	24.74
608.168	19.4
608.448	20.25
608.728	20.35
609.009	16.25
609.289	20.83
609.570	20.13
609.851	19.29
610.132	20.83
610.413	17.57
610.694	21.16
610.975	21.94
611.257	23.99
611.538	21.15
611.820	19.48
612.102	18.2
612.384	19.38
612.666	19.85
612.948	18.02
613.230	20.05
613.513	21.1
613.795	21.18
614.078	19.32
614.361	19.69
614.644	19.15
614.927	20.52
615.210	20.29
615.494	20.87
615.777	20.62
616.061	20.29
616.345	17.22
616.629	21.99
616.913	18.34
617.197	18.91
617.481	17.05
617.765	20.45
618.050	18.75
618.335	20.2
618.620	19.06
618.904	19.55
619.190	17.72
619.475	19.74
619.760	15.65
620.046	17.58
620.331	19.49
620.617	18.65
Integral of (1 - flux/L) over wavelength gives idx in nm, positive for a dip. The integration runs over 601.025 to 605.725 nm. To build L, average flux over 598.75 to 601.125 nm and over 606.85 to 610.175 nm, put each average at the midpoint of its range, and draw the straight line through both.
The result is 0.164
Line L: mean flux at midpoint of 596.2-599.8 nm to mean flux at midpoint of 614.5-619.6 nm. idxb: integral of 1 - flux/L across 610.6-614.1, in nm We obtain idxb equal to -0.14 nm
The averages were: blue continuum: 20.1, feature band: 20.4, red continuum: 19.5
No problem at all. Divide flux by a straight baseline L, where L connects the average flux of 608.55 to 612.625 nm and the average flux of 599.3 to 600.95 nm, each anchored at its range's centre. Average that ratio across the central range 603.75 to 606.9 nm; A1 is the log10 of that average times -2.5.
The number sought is 0.02 mag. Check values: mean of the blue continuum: 21.2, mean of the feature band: 20.2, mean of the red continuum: 20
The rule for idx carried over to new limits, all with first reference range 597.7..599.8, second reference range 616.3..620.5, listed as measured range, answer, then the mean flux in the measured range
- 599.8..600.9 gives -0.062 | 21.2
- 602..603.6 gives 0.009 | 19.8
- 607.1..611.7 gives -0.276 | 20.6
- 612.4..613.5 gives -0.019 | 19.5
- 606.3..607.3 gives 0.034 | 19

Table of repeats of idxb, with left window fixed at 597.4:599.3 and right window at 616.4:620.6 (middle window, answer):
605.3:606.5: -0.02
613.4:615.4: -0.12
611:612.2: -0.11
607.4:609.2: -0.11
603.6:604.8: -0.02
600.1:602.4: 0.03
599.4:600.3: -0.07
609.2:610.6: -0.03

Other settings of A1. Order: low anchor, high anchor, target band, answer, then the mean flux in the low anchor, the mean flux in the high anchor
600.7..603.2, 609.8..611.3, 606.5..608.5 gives -0.02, 19.1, 20.7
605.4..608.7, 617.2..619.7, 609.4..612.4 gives -0.03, 20.2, 18.9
